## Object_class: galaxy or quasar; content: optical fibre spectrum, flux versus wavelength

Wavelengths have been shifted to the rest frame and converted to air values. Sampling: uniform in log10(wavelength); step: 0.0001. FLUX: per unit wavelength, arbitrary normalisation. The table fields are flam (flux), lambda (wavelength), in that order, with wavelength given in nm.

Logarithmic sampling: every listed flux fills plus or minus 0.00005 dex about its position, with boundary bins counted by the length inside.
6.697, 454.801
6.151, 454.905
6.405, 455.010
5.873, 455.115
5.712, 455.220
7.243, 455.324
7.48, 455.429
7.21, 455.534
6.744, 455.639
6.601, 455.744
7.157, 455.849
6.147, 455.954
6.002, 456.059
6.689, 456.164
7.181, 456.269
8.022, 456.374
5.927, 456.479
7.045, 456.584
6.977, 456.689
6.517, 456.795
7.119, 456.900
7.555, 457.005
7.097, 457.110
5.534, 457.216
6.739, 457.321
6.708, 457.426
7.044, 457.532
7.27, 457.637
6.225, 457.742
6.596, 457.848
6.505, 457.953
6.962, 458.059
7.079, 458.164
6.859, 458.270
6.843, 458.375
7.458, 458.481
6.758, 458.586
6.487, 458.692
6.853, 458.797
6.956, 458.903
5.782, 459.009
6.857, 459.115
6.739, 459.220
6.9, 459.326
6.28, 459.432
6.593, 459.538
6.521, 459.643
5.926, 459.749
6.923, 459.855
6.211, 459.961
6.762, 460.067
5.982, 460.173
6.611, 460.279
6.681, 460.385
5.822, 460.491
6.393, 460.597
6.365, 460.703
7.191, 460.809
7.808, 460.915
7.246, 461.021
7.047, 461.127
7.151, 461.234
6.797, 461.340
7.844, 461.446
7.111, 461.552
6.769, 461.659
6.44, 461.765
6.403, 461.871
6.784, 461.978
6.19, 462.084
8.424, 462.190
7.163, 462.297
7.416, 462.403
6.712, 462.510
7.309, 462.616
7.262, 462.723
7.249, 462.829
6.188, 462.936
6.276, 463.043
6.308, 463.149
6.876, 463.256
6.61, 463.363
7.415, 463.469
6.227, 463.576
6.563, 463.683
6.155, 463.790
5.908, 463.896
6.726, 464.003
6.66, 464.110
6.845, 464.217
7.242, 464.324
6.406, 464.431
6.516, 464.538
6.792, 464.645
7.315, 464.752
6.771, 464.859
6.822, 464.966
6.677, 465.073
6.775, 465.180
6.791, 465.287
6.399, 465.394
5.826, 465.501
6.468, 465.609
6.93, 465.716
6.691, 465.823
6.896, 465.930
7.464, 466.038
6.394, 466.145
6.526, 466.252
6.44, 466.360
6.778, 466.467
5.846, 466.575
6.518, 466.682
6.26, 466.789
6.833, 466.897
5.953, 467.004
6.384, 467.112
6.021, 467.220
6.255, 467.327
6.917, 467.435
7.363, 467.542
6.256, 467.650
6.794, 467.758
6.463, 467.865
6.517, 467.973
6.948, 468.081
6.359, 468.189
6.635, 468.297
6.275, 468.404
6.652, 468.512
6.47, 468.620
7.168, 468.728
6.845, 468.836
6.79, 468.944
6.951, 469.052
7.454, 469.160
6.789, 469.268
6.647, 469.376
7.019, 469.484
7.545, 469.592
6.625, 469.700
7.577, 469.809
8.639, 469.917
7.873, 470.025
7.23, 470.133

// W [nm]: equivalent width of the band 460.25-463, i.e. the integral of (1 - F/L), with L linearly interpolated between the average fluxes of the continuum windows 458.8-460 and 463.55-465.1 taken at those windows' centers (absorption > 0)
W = -0.15 nm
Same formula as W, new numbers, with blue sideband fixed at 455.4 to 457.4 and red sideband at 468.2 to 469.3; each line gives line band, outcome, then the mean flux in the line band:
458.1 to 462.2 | 0.04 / 6.75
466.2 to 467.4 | 0.08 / 6.35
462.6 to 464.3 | 0.04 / 6.65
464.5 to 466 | 0.02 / 6.7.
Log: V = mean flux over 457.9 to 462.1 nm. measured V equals 6.73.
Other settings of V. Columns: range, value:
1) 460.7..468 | 6.74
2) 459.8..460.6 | 6.42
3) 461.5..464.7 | 6.76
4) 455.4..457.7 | 6.84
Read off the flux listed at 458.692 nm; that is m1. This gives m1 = 6.487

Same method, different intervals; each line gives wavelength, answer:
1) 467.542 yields 7.363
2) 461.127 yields 7.047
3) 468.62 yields 6.47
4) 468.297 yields 6.635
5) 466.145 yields 6.394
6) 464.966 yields 6.822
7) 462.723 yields 7.262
